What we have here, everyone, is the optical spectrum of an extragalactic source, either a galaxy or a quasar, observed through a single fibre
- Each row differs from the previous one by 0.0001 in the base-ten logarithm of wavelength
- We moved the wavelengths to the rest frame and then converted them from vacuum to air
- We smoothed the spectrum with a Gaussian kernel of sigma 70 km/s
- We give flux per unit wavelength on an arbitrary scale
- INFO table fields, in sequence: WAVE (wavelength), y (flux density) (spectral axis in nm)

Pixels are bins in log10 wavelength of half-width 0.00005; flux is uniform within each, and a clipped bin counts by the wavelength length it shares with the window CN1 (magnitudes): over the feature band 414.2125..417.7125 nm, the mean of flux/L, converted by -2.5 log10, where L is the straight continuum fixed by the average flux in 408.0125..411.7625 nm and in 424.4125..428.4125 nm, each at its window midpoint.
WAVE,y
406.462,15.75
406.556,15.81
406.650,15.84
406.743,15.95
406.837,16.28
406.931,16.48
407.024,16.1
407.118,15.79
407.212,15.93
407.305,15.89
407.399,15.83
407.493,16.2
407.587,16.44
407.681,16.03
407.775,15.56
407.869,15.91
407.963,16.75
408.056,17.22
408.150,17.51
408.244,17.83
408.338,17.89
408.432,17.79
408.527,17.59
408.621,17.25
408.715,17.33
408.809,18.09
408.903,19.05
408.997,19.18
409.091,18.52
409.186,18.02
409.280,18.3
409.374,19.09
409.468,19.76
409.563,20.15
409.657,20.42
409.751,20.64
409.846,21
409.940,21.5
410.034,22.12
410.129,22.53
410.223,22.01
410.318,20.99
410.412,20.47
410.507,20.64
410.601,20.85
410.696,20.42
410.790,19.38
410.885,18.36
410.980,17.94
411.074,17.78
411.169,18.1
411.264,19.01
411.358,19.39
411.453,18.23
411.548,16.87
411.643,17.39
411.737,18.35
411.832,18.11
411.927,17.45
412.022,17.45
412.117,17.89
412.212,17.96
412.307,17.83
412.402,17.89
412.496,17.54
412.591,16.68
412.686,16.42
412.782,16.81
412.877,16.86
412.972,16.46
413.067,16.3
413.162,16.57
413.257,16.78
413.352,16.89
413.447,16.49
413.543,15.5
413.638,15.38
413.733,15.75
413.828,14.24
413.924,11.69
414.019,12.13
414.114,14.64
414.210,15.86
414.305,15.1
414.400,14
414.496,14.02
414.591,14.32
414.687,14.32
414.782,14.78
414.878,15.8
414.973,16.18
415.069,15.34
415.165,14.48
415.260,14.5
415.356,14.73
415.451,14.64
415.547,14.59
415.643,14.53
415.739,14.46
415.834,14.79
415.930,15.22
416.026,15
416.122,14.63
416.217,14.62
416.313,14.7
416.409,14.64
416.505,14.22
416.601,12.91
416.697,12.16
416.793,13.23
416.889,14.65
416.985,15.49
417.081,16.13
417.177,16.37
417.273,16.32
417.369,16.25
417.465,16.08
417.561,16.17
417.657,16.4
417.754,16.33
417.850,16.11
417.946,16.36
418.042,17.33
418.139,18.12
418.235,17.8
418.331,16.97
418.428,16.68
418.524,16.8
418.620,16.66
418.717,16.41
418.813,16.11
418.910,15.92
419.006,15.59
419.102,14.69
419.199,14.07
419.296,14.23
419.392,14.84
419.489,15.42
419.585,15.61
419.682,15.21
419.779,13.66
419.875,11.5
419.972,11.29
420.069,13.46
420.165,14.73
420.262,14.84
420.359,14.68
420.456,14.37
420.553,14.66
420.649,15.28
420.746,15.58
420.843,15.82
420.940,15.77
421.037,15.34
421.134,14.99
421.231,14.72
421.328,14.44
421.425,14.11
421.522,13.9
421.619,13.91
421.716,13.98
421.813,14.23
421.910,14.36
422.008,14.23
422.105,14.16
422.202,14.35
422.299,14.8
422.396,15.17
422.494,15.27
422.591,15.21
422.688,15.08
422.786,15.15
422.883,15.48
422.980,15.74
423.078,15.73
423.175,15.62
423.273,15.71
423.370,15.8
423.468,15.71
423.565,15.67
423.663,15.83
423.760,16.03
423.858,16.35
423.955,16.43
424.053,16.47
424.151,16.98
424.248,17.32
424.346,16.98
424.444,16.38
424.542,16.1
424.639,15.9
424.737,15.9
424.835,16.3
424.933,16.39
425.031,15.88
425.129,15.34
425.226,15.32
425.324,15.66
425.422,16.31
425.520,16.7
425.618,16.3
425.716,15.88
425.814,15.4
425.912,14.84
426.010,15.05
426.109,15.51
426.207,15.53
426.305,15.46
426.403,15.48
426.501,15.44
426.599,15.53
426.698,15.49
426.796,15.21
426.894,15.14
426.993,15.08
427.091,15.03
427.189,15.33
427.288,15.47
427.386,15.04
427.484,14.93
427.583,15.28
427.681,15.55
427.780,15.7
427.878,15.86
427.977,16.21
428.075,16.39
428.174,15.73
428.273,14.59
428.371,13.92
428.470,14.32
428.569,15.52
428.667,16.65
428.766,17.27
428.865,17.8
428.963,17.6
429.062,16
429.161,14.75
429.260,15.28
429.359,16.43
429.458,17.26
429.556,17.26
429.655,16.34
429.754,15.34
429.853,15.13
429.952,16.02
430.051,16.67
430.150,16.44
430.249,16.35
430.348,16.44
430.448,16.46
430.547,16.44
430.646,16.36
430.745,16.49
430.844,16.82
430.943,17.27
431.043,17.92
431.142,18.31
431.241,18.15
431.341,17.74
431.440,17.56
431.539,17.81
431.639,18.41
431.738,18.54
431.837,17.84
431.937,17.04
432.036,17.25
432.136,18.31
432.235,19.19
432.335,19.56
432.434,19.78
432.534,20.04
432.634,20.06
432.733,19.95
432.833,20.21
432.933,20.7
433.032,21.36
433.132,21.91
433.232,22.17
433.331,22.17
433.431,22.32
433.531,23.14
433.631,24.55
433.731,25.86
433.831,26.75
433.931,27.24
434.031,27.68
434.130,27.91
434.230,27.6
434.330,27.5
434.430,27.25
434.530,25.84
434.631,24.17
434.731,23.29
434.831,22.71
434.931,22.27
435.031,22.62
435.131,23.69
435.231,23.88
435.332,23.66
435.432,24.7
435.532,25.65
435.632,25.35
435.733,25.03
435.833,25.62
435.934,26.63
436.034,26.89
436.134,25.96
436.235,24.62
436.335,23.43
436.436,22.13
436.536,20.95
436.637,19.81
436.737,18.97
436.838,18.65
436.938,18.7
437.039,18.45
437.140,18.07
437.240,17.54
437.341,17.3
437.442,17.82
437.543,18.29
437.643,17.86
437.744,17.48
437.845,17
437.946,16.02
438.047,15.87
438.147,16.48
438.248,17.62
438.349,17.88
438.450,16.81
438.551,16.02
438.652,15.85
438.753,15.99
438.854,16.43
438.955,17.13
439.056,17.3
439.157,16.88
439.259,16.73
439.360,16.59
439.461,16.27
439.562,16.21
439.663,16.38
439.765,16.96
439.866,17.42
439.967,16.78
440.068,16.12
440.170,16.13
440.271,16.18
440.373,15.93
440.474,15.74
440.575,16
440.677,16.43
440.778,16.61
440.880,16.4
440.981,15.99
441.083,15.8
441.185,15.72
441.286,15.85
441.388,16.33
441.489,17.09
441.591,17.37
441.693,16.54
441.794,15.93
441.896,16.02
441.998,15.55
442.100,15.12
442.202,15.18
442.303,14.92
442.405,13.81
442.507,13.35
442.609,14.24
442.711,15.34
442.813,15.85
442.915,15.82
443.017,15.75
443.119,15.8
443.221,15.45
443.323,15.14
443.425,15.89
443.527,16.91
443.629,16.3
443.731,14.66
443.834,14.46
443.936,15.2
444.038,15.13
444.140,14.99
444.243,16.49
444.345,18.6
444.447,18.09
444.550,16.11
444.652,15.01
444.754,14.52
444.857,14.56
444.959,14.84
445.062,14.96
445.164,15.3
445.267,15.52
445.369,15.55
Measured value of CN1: 0.194 mag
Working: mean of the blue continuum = 19.1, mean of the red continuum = 15.6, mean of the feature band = 14.9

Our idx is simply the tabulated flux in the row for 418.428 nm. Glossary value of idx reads 16.68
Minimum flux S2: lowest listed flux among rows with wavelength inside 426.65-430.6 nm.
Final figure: 13.92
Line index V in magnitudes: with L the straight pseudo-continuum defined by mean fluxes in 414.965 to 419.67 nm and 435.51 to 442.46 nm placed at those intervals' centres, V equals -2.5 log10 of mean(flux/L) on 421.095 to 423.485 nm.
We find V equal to 0.08 mag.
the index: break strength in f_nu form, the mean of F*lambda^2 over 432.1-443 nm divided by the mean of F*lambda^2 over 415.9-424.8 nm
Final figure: 1.4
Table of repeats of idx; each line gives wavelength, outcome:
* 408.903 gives 19.05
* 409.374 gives 19.09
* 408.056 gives 17.22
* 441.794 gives 15.93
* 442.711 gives 15.34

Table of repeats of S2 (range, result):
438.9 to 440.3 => 16.12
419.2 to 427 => 11.29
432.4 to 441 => 15.74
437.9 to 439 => 15.85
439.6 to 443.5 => 13.35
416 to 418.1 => 12.16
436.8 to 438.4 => 15.87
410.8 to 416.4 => 11.69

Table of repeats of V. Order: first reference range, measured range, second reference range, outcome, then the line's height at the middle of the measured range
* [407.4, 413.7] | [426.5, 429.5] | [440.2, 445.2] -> 0.08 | 16.8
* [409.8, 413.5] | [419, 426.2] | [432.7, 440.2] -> 0.27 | 19.5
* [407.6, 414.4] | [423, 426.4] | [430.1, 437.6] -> 0.24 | 19.9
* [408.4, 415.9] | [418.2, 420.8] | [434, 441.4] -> 0.19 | 18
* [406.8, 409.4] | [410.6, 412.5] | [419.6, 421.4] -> -0.12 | 16.4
